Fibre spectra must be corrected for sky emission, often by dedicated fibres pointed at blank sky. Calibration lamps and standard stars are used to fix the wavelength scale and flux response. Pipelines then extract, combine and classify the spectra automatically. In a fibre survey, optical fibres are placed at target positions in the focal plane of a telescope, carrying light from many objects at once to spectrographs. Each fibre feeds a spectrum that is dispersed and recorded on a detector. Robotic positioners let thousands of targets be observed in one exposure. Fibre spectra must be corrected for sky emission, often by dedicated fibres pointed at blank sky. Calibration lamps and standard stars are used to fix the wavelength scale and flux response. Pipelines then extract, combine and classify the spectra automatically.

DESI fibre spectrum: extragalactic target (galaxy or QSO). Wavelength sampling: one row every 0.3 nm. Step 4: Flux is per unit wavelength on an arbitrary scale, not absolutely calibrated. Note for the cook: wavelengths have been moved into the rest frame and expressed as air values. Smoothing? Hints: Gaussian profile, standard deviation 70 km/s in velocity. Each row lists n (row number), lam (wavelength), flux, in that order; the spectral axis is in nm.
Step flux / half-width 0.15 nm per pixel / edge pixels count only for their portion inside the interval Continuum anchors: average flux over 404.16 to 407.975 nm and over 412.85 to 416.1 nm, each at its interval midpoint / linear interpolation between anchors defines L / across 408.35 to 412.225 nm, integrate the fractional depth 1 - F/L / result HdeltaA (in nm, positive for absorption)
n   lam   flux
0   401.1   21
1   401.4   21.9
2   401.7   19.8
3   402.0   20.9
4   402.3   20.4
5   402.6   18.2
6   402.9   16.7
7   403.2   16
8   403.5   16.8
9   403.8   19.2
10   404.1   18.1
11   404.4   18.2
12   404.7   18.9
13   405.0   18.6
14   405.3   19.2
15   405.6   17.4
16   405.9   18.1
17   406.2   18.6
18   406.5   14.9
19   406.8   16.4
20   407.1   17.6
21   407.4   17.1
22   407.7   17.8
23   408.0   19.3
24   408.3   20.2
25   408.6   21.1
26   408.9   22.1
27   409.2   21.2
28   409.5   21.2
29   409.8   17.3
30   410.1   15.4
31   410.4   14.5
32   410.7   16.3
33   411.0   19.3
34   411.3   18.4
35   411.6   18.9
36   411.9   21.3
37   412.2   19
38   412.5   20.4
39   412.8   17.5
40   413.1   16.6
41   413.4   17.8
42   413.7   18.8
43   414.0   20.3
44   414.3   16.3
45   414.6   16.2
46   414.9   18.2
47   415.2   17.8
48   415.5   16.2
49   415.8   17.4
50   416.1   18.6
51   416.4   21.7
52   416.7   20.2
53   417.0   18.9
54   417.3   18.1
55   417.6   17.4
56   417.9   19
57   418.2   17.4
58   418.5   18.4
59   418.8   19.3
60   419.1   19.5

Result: -0.27 nm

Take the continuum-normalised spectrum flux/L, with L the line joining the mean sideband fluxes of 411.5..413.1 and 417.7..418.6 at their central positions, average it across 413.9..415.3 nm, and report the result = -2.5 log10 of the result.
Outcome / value 0.07 mag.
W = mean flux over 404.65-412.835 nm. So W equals 18.5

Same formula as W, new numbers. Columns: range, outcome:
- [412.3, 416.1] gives 17.8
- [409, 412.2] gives 18.5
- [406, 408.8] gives 18.2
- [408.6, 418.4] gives 18.5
